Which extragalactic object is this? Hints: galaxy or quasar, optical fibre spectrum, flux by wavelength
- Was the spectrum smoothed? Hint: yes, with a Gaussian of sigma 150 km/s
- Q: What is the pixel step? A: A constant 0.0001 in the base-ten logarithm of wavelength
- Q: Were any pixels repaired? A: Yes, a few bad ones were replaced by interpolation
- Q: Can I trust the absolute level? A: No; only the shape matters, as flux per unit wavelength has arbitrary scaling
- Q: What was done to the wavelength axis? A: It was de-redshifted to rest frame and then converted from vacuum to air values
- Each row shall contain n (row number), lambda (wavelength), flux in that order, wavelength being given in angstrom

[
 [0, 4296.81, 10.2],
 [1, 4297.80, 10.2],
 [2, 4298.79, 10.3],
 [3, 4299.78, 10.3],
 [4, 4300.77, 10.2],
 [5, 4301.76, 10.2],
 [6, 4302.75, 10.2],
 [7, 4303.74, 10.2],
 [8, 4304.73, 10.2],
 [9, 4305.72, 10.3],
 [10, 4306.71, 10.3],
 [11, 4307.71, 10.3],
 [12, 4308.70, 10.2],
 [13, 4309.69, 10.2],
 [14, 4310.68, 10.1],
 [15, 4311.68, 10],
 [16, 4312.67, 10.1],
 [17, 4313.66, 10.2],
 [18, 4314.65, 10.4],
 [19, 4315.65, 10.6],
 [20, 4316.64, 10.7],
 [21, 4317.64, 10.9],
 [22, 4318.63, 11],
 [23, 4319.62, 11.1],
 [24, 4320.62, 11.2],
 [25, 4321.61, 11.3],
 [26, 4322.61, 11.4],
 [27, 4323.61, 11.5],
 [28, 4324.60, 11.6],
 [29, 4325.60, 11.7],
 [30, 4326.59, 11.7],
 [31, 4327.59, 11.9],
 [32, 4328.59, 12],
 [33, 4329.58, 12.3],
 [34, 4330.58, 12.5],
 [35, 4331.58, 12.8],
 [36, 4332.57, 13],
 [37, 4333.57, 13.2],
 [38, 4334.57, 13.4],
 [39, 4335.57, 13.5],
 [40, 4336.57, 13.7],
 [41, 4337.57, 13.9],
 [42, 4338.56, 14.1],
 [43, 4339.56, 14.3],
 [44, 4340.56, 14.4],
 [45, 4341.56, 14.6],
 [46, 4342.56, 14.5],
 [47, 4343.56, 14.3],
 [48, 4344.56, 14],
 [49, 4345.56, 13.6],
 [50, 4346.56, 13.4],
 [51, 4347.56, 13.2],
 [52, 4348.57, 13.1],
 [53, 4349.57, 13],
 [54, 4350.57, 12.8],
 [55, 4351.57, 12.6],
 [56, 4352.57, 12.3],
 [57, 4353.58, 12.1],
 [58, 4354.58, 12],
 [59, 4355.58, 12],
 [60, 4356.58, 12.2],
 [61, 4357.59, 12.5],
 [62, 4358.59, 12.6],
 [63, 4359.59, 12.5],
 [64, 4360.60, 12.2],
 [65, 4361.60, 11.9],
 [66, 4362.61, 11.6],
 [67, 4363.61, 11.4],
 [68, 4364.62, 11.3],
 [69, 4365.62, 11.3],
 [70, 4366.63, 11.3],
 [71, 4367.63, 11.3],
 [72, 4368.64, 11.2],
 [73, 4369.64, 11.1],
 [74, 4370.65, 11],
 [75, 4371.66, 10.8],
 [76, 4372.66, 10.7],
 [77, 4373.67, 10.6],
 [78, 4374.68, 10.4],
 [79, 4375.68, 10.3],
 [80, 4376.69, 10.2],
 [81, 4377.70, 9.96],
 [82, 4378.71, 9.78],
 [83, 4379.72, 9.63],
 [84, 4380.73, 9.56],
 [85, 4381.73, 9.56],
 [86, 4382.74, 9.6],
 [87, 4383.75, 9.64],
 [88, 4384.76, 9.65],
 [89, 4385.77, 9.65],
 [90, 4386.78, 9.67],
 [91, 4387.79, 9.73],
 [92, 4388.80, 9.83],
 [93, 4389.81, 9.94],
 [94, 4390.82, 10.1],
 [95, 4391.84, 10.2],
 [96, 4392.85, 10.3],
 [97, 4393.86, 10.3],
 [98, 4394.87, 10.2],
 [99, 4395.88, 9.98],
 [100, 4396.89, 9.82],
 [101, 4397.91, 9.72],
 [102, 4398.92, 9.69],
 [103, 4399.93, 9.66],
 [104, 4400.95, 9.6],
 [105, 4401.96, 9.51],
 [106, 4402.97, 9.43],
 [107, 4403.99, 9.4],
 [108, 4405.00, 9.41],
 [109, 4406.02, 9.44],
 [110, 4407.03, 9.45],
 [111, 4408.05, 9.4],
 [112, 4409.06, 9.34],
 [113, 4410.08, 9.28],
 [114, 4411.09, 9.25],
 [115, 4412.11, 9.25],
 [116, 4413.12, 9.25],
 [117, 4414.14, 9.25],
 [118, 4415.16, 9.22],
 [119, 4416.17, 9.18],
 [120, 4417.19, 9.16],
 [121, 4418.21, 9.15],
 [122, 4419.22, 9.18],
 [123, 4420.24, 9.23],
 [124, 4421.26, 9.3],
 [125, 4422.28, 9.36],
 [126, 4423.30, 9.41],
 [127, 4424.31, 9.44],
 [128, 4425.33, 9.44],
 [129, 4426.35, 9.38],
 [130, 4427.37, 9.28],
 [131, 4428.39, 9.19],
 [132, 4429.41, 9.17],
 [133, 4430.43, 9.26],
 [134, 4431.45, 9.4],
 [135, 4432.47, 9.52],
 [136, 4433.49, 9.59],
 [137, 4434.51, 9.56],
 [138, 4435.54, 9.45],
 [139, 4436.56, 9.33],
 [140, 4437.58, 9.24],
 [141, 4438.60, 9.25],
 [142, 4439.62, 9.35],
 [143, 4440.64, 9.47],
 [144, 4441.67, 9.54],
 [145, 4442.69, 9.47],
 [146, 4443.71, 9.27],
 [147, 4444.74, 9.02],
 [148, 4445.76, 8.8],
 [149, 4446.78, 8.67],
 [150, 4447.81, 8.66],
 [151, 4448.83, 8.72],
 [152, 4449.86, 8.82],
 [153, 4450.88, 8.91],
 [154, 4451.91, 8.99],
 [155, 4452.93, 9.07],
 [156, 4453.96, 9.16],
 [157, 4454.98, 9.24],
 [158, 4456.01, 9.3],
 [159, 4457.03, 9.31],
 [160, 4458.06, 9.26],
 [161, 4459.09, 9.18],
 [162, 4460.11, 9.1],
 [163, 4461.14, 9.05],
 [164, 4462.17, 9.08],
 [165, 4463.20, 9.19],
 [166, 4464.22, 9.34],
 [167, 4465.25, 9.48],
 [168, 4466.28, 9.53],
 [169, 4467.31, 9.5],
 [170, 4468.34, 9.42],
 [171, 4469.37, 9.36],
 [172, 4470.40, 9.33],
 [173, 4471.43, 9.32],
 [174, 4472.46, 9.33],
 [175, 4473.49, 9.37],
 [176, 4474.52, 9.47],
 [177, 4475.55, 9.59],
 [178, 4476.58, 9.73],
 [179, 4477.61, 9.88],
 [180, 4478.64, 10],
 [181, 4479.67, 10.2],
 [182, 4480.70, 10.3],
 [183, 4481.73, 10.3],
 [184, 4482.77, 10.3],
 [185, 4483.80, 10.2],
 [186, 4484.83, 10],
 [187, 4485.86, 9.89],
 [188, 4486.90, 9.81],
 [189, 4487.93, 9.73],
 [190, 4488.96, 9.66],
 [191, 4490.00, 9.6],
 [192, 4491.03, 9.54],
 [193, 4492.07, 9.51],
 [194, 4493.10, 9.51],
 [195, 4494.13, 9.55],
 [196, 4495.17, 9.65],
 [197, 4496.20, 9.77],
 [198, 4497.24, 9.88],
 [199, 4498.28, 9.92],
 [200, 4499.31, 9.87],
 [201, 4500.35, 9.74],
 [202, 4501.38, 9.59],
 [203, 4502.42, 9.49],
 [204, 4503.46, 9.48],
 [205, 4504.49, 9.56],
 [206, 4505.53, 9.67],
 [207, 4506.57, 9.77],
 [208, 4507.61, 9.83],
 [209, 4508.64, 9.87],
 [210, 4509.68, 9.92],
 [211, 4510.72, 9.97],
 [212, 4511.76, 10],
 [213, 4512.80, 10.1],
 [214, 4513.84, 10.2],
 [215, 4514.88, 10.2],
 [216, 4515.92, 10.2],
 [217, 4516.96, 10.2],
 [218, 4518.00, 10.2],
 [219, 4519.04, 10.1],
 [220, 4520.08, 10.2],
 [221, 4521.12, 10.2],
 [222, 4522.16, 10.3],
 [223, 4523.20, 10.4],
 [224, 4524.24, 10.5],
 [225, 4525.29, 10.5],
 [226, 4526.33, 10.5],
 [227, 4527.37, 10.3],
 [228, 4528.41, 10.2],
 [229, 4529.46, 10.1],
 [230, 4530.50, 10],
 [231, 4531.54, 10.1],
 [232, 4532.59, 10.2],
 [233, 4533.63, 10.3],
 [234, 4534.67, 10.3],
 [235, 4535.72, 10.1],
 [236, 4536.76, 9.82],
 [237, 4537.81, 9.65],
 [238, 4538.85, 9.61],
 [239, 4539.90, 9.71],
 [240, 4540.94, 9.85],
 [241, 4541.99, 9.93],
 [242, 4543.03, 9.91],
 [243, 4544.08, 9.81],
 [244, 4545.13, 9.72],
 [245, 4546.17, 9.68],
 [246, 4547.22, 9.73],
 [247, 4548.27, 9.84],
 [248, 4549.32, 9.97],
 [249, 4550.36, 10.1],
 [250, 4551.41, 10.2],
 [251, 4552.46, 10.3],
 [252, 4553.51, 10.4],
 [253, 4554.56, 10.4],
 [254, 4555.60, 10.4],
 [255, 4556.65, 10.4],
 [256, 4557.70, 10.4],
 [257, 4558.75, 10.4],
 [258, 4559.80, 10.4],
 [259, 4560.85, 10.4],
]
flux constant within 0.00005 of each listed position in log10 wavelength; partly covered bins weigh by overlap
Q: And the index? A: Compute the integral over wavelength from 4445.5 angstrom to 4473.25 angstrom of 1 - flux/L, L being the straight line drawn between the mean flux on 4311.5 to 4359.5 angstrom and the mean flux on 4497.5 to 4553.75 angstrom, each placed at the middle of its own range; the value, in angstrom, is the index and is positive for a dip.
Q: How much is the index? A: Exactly 4.31 angstrom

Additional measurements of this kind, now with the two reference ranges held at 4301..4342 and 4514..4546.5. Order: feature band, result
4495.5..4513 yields 0.9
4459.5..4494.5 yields 2.9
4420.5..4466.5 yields 6.4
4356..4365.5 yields -0.5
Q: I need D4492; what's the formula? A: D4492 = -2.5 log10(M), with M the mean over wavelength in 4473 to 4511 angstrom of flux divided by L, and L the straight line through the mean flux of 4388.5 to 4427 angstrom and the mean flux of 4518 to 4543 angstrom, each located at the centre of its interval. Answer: 0.017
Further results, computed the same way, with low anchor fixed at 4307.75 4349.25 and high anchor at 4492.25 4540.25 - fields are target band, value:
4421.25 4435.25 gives 0.176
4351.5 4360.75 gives -0.036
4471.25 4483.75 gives 0.064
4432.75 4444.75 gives 0.162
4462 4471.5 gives 0.132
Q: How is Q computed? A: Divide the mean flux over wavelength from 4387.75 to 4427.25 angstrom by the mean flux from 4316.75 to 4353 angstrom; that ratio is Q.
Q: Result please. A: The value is 0.7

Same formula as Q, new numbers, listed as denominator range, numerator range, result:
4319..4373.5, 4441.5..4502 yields 0.76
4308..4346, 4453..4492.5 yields 0.79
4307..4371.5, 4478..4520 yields 0.82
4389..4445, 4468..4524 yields 1.04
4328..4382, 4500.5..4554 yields 0.82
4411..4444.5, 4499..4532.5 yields 1.08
